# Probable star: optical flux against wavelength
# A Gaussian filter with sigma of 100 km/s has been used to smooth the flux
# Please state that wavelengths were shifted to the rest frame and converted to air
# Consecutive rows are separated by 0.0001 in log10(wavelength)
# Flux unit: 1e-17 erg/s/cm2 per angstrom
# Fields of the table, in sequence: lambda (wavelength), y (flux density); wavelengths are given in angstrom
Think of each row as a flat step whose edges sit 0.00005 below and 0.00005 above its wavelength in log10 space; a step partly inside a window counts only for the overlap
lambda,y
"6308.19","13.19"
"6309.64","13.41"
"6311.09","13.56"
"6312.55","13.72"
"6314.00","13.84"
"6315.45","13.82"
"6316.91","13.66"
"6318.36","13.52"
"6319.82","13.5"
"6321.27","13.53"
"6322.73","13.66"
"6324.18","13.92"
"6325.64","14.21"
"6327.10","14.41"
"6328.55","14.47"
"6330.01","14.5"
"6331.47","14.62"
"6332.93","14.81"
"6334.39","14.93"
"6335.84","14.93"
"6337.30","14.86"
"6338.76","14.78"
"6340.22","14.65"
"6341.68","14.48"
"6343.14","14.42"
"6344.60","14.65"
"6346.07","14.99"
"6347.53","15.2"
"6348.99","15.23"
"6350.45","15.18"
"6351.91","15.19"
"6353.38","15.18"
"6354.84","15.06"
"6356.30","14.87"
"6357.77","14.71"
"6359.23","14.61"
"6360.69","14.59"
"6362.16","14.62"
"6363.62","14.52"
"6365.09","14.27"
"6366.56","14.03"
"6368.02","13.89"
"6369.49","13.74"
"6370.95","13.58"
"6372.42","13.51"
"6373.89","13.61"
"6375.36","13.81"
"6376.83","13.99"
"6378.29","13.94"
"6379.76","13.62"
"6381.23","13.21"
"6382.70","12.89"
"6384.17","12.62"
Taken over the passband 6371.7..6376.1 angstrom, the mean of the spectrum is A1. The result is 13.6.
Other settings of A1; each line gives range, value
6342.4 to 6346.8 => 14.7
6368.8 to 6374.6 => 13.6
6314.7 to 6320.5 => 13.6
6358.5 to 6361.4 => 14.6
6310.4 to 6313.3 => 13.6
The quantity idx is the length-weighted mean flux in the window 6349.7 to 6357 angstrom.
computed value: 15.1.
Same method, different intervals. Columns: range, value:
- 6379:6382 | 13.4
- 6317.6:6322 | 13.5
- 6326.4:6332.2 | 14.5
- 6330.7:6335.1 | 14.8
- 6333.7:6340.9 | 14.8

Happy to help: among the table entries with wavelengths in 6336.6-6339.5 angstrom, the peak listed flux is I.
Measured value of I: 14.86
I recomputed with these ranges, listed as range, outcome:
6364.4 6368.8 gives 14.27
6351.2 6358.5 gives 15.19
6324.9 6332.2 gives 14.62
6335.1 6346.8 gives 14.99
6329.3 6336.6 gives 14.93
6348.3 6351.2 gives 15.23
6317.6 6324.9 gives 13.92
